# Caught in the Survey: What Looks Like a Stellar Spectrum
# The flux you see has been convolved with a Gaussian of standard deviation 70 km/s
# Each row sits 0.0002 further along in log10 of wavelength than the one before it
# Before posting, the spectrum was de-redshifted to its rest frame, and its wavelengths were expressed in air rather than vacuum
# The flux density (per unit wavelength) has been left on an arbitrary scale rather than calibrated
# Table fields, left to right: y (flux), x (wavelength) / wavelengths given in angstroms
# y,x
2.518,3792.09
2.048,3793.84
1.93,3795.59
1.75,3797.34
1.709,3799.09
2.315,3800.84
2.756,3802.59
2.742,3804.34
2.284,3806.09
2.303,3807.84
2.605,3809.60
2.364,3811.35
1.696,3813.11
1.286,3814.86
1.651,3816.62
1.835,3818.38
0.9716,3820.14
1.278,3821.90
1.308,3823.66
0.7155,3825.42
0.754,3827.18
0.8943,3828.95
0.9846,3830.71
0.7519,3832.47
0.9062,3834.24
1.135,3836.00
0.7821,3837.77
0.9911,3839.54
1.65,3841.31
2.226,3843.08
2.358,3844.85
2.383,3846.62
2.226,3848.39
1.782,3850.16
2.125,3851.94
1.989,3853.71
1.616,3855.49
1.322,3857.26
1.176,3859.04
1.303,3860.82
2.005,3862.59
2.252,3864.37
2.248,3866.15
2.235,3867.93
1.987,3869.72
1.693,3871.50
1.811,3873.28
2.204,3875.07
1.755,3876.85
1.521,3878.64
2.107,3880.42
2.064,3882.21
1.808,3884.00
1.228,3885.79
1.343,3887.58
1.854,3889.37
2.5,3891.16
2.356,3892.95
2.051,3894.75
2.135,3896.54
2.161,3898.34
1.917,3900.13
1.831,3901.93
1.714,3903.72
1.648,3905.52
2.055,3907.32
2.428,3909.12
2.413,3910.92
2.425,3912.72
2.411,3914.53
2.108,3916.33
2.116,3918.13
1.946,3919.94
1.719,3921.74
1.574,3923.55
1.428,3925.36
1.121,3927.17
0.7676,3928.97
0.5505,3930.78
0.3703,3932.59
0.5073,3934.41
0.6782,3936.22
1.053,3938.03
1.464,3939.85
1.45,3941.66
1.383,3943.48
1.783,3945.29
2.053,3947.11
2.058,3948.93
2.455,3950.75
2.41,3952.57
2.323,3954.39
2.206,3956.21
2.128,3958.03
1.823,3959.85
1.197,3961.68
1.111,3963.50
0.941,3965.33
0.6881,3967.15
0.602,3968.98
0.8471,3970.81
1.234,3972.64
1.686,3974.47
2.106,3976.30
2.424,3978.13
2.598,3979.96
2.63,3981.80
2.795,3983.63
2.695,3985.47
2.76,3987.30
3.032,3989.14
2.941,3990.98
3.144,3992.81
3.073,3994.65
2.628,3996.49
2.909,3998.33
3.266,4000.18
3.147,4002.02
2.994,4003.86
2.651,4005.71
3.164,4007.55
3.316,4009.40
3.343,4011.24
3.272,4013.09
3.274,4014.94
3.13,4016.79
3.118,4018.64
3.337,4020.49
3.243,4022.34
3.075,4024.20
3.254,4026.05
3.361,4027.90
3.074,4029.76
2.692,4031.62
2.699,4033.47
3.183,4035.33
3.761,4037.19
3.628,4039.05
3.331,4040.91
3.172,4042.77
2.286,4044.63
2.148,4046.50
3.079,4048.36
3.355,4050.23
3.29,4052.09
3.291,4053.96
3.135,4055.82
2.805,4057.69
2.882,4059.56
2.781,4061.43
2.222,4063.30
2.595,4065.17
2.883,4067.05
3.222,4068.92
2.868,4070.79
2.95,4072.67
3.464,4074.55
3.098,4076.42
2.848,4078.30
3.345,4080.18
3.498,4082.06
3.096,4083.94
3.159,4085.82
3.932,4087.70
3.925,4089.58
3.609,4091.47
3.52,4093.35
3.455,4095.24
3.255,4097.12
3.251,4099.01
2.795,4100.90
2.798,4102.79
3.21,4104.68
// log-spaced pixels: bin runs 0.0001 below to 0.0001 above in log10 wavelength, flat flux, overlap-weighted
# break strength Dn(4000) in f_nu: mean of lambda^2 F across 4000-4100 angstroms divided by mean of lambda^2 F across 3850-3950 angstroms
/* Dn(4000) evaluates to 1.95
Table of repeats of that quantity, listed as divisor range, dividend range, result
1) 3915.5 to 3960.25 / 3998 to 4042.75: 2.10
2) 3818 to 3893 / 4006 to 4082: 2.07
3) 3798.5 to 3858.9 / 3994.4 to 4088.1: 2.07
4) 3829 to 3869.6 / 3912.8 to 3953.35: 0.97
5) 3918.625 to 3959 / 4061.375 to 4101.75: 2.23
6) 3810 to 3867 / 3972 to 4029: 2.05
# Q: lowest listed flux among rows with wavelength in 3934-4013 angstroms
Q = 0.5073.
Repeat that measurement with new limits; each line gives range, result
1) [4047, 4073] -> 2.222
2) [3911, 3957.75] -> 0.3703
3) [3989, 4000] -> 2.628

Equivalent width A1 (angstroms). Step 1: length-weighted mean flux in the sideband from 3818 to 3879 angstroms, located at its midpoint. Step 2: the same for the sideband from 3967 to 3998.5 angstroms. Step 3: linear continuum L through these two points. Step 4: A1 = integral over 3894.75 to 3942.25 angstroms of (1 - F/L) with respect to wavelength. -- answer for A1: 7.48 angstroms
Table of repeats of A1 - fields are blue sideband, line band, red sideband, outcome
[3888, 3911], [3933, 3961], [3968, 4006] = 7.4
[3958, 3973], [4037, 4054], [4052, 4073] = -3.5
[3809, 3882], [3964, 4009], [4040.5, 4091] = 3.5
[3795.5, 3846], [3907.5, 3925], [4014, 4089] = 1.0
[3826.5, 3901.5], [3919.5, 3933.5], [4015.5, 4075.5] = 6.5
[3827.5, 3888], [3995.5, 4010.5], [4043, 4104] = -2.2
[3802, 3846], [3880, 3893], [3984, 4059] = 1.1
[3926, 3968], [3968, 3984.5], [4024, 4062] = 0.6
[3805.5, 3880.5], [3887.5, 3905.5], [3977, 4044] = 0.9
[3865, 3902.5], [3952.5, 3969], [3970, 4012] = 6.1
